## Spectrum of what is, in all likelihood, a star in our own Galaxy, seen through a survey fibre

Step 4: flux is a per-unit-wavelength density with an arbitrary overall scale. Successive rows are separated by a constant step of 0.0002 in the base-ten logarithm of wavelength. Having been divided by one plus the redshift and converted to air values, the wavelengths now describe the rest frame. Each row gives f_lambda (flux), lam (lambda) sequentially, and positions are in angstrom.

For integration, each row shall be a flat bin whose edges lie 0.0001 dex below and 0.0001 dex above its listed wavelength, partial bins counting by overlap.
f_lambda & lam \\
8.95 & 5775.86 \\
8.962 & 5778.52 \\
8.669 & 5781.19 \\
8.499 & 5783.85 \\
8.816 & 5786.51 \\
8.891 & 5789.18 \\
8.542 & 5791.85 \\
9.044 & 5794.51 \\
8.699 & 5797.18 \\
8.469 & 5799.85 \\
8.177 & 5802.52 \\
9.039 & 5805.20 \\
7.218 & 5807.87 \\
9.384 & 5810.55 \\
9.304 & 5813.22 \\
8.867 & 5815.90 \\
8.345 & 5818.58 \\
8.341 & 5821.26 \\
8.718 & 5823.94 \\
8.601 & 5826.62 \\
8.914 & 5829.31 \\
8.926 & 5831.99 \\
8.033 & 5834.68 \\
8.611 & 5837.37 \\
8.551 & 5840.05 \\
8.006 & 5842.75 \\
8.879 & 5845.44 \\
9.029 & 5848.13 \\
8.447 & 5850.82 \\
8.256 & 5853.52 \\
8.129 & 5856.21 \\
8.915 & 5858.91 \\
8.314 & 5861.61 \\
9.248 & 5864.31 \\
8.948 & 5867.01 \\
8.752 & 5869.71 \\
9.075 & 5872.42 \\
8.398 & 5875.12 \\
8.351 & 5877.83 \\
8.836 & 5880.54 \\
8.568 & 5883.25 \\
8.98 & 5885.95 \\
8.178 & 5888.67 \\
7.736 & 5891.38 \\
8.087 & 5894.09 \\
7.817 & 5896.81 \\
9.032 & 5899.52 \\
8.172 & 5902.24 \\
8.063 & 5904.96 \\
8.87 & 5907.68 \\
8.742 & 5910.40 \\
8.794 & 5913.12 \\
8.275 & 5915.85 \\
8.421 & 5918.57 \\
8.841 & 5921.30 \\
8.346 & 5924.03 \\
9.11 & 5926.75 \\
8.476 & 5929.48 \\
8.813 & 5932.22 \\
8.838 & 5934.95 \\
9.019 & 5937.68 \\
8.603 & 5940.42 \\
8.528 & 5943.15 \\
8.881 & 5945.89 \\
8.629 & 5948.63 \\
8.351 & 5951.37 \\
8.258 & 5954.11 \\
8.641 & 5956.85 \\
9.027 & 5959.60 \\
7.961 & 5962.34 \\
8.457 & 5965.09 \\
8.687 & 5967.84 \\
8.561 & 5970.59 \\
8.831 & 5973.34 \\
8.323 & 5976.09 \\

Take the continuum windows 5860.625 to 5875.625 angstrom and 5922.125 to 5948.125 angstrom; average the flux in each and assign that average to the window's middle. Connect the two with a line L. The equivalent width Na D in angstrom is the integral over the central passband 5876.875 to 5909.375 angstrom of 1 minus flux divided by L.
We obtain 1.5 angstrom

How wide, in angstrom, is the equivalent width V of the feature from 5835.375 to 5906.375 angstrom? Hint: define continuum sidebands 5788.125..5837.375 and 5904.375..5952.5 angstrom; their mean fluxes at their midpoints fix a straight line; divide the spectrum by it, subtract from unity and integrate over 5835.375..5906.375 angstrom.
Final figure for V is 1.1 angstrom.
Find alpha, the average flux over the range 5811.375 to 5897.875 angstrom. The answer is 8.57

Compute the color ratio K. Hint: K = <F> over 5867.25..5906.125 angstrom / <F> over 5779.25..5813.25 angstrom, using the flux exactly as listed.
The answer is 0.98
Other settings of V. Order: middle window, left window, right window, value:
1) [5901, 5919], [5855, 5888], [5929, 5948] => 0.5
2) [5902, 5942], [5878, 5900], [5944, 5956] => -0.8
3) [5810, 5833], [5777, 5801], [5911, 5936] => -0.2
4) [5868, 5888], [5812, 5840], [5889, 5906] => -1.0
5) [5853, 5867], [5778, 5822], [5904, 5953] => 0.0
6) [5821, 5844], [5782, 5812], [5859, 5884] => 0.4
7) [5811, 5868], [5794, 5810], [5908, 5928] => -0.9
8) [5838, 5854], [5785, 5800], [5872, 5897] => 0.0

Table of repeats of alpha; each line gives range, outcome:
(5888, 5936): 8.48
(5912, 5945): 8.67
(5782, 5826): 8.65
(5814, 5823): 8.57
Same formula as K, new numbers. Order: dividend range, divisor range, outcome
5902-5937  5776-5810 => 1.00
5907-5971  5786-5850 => 1.00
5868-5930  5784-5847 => 0.99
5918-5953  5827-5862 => 1.02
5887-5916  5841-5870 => 0.97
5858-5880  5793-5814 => 1.01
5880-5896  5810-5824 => 0.95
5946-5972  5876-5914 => 1.01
